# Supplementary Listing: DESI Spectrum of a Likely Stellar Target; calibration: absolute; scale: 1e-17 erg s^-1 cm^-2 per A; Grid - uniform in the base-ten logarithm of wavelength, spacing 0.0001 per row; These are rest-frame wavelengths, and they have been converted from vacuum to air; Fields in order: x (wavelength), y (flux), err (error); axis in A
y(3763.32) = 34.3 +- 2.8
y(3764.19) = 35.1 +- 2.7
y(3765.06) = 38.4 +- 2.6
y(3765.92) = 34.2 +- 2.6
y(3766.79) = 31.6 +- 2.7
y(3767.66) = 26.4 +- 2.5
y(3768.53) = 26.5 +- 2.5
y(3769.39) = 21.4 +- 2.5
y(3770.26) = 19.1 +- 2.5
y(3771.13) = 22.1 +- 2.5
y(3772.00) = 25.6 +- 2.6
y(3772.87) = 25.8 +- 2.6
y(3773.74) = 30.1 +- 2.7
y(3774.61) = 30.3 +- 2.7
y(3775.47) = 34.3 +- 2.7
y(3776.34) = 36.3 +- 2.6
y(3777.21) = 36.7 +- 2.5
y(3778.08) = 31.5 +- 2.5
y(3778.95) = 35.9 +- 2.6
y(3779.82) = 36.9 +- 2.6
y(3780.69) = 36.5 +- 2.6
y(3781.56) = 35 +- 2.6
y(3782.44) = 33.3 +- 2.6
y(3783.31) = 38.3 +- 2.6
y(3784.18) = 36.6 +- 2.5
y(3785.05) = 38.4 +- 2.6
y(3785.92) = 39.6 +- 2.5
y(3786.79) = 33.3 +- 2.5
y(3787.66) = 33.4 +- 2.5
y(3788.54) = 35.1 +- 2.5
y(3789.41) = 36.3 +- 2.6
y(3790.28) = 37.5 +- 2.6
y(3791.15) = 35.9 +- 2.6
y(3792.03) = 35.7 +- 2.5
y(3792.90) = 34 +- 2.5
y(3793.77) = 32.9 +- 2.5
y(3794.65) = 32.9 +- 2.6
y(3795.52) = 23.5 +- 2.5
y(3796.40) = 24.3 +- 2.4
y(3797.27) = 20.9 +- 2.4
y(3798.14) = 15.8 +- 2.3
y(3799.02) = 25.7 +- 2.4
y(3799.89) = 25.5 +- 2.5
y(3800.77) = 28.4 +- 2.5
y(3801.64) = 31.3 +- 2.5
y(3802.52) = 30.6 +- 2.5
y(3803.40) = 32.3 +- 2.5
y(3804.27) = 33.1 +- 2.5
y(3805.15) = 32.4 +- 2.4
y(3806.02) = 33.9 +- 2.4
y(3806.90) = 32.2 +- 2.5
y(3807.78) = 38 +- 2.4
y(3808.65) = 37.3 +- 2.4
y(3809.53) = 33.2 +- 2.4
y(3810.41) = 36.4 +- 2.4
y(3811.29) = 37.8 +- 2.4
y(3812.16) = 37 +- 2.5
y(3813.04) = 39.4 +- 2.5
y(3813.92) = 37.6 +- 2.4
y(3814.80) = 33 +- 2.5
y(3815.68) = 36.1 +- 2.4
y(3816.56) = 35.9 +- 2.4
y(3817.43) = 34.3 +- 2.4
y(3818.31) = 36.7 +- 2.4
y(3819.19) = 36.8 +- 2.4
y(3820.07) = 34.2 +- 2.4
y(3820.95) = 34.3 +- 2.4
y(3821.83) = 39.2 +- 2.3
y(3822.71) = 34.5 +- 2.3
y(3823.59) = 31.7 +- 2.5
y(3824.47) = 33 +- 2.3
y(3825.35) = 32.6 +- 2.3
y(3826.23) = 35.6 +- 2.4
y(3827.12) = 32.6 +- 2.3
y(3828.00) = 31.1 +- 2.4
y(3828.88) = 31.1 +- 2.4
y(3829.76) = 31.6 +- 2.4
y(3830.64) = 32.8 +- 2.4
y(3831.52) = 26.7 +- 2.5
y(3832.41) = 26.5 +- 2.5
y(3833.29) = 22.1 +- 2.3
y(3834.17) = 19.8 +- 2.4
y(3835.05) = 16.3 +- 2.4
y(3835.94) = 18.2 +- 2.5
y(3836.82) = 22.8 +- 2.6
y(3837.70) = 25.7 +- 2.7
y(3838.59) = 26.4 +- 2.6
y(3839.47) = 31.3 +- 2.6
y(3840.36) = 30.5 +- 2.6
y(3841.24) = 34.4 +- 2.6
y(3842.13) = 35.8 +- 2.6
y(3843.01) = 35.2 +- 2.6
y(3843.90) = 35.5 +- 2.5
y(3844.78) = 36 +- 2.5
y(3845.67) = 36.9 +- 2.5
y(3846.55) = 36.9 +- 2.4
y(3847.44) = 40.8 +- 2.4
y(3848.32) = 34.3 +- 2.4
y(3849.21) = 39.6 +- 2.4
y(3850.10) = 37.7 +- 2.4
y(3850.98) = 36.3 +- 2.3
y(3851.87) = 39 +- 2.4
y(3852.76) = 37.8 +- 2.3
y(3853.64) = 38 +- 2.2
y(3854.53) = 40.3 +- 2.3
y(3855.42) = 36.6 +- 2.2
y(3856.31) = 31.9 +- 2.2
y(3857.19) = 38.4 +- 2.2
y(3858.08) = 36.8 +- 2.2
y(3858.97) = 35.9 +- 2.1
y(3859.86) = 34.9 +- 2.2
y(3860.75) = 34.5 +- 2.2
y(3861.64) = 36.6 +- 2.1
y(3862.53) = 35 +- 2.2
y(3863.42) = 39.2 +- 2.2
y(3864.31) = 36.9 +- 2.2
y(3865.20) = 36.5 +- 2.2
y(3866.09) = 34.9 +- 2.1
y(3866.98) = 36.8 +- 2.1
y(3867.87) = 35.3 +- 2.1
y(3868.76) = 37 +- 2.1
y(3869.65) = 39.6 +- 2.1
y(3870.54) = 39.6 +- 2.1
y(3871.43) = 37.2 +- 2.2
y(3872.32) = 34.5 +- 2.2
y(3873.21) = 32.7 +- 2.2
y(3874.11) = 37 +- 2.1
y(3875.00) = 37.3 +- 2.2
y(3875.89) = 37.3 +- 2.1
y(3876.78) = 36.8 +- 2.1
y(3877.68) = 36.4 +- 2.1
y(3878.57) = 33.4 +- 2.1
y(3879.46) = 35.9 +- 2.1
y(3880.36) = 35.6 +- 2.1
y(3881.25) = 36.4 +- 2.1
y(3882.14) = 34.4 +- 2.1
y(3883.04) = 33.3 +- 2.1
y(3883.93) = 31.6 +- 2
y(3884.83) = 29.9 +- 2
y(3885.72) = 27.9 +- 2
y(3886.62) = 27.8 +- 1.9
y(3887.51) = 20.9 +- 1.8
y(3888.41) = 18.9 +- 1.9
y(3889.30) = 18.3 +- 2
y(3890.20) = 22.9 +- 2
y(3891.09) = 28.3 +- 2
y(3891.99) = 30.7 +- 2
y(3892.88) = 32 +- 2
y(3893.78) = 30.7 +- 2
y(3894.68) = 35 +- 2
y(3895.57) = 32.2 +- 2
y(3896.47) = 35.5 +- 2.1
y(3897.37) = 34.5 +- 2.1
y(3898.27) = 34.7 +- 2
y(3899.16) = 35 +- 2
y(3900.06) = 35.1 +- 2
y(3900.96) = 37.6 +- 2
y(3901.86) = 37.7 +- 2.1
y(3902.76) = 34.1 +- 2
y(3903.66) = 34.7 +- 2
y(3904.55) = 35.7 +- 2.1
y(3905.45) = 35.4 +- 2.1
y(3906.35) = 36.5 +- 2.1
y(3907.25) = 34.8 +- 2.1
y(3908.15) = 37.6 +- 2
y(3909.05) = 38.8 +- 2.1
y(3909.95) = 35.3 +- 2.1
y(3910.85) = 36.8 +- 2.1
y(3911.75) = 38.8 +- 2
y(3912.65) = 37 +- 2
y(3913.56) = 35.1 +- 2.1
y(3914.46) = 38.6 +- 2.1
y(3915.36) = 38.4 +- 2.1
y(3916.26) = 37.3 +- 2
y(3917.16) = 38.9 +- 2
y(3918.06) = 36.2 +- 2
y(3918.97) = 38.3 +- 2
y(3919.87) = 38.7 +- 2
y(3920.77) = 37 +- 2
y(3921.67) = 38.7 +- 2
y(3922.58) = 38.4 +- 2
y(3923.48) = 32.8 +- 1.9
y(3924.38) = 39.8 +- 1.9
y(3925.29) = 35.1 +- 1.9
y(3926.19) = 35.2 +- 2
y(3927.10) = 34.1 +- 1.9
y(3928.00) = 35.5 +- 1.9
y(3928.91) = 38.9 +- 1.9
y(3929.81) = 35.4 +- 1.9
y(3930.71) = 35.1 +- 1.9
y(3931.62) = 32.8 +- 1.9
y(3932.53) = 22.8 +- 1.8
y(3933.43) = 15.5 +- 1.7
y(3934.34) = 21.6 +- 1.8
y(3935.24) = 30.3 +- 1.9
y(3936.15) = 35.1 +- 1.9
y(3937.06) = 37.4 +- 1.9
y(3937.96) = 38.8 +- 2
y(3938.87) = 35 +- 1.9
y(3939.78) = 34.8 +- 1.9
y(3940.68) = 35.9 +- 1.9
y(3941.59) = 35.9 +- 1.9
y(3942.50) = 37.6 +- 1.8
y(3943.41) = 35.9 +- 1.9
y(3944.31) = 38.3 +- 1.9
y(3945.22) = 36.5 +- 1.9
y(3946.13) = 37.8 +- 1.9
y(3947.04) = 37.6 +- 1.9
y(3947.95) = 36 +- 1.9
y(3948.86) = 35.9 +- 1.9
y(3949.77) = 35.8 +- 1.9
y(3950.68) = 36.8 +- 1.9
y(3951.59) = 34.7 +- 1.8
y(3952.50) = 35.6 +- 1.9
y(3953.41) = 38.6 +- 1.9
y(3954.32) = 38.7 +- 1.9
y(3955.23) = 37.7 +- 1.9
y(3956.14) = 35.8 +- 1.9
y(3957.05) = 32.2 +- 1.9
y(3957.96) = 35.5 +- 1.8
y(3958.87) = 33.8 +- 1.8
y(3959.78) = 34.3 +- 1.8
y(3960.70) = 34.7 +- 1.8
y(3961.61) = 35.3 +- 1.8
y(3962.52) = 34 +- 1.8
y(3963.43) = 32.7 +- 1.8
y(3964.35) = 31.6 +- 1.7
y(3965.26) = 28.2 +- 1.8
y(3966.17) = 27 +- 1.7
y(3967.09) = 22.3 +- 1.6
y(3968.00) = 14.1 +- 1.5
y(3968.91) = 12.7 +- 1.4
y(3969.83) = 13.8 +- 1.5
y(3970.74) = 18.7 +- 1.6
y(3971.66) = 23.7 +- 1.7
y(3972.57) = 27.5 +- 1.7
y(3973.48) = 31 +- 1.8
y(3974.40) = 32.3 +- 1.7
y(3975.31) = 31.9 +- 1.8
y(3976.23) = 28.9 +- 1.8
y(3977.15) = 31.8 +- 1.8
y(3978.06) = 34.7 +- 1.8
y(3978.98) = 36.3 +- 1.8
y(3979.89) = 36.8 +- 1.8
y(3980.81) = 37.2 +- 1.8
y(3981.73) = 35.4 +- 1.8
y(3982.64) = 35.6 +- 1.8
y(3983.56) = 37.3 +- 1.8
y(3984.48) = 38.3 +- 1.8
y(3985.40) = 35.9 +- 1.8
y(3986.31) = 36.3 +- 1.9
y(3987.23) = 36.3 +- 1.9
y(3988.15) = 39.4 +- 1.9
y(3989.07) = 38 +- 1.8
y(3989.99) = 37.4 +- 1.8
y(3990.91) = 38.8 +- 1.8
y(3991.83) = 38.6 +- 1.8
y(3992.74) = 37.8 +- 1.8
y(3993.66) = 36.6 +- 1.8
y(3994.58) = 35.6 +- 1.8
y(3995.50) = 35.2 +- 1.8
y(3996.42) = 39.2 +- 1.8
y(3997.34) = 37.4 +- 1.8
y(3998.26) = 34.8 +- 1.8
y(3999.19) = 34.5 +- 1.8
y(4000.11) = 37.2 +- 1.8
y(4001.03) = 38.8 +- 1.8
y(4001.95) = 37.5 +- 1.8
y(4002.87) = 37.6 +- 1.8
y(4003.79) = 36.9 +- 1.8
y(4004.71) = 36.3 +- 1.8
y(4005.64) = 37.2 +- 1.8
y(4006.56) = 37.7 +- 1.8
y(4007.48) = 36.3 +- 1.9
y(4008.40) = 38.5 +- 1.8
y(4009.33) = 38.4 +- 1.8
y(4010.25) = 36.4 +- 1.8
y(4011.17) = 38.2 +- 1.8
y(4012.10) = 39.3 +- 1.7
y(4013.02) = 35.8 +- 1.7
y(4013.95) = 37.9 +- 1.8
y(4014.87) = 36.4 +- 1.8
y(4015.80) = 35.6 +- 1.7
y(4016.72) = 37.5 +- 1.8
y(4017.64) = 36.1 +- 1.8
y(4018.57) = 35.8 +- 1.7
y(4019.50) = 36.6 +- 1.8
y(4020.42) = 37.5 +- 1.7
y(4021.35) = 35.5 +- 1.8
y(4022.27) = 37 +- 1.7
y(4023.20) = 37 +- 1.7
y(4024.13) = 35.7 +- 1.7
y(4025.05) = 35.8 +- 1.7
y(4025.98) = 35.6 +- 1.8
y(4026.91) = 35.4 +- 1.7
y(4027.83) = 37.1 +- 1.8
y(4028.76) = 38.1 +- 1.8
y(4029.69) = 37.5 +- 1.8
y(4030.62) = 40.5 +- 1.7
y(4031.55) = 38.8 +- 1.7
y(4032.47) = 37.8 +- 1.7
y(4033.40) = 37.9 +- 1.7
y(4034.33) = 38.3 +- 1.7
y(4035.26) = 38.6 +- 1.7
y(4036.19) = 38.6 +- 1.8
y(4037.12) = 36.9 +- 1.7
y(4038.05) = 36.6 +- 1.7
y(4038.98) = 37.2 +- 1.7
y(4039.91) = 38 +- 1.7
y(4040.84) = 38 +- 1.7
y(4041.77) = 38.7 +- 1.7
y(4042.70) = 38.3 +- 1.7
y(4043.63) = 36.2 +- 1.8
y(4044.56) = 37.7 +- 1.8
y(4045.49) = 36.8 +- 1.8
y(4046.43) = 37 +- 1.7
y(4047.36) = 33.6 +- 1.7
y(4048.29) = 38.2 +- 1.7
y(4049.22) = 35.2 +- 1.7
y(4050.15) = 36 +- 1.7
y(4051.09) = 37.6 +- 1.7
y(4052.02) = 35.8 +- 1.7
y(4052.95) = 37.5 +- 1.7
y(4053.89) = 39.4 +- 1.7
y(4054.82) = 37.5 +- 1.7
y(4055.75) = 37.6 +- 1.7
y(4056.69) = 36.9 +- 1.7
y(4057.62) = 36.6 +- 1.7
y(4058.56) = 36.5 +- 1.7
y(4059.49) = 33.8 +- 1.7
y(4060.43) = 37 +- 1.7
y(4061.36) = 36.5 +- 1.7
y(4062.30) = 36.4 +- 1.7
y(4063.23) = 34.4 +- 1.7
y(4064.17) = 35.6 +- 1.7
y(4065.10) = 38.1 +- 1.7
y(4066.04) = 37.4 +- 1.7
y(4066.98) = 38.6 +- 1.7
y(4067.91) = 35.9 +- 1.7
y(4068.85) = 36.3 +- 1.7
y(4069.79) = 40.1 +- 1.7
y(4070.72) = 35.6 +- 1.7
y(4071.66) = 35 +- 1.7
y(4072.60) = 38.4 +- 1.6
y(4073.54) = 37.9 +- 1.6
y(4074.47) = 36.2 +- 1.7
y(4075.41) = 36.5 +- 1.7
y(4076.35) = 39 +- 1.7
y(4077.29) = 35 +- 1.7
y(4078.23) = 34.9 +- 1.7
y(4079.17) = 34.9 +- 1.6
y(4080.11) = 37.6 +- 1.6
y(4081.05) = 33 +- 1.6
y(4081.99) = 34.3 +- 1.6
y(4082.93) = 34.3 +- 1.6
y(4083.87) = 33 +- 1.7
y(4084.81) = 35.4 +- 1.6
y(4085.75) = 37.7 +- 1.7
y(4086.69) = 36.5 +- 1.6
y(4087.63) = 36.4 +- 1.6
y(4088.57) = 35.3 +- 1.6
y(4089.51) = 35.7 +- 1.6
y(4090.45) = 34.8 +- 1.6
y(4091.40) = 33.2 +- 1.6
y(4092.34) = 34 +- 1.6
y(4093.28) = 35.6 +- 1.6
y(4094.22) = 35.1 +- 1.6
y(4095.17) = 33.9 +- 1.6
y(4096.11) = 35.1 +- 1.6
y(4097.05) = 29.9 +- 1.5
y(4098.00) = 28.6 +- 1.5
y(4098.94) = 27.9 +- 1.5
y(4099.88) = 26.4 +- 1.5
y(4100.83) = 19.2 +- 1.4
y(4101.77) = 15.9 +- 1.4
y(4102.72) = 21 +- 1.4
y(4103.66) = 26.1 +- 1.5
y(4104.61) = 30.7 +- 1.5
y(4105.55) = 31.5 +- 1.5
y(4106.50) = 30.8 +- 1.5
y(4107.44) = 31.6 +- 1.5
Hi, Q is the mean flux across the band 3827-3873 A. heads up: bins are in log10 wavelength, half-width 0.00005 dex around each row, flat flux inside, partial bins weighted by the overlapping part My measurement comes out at 33.6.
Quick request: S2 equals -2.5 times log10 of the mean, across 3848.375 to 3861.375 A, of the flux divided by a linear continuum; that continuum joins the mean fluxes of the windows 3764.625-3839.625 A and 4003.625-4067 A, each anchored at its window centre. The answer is -0.13 mag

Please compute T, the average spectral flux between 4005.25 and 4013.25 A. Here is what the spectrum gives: 37.6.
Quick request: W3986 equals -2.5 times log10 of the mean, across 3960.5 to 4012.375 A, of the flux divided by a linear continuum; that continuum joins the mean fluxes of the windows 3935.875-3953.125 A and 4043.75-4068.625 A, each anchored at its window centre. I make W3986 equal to 0.09 mag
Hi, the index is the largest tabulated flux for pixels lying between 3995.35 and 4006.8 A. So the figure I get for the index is 39.2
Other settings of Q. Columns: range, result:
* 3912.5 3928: 37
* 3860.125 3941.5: 34.3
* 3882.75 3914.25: 32.7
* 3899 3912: 36.2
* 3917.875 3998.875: 33.8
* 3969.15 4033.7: 35.6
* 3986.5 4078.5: 37.1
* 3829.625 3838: 24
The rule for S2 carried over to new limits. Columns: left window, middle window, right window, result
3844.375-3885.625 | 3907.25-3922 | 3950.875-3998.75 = -0.081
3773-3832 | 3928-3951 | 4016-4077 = 0.040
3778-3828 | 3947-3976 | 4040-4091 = 0.147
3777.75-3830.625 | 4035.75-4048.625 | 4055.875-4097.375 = -0.052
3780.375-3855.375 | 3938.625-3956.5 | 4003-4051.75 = -0.031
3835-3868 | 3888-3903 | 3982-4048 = 0.128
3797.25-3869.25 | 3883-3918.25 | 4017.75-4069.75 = 0.040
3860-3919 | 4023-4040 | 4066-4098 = -0.065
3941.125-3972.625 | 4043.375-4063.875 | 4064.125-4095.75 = -0.045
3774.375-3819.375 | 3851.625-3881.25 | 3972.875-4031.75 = -0.059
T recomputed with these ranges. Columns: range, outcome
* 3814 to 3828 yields 34.7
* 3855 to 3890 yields 34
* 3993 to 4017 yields 37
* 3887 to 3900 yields 29.4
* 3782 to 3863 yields 33.1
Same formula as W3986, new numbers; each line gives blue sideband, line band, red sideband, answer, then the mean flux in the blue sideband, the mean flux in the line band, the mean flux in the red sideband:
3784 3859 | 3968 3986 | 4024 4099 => 0.17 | 32.9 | 30.2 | 36.3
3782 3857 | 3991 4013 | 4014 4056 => -0.02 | 32.9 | 37.2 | 37.1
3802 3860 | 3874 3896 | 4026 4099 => 0.10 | 33.5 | 31.2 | 36.3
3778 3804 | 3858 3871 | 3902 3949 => -0.08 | 32.3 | 36.6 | 35.5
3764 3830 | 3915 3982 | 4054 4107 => 0.01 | 32.7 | 33.2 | 34.1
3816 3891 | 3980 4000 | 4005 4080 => -0.03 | 33.2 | 36.9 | 37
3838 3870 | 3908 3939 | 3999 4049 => 0.04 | 36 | 35.1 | 37.2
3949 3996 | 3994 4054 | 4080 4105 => -0.15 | 33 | 37.1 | 31.6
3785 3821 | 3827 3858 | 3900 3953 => 0.05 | 33.1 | 32.3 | 35.6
